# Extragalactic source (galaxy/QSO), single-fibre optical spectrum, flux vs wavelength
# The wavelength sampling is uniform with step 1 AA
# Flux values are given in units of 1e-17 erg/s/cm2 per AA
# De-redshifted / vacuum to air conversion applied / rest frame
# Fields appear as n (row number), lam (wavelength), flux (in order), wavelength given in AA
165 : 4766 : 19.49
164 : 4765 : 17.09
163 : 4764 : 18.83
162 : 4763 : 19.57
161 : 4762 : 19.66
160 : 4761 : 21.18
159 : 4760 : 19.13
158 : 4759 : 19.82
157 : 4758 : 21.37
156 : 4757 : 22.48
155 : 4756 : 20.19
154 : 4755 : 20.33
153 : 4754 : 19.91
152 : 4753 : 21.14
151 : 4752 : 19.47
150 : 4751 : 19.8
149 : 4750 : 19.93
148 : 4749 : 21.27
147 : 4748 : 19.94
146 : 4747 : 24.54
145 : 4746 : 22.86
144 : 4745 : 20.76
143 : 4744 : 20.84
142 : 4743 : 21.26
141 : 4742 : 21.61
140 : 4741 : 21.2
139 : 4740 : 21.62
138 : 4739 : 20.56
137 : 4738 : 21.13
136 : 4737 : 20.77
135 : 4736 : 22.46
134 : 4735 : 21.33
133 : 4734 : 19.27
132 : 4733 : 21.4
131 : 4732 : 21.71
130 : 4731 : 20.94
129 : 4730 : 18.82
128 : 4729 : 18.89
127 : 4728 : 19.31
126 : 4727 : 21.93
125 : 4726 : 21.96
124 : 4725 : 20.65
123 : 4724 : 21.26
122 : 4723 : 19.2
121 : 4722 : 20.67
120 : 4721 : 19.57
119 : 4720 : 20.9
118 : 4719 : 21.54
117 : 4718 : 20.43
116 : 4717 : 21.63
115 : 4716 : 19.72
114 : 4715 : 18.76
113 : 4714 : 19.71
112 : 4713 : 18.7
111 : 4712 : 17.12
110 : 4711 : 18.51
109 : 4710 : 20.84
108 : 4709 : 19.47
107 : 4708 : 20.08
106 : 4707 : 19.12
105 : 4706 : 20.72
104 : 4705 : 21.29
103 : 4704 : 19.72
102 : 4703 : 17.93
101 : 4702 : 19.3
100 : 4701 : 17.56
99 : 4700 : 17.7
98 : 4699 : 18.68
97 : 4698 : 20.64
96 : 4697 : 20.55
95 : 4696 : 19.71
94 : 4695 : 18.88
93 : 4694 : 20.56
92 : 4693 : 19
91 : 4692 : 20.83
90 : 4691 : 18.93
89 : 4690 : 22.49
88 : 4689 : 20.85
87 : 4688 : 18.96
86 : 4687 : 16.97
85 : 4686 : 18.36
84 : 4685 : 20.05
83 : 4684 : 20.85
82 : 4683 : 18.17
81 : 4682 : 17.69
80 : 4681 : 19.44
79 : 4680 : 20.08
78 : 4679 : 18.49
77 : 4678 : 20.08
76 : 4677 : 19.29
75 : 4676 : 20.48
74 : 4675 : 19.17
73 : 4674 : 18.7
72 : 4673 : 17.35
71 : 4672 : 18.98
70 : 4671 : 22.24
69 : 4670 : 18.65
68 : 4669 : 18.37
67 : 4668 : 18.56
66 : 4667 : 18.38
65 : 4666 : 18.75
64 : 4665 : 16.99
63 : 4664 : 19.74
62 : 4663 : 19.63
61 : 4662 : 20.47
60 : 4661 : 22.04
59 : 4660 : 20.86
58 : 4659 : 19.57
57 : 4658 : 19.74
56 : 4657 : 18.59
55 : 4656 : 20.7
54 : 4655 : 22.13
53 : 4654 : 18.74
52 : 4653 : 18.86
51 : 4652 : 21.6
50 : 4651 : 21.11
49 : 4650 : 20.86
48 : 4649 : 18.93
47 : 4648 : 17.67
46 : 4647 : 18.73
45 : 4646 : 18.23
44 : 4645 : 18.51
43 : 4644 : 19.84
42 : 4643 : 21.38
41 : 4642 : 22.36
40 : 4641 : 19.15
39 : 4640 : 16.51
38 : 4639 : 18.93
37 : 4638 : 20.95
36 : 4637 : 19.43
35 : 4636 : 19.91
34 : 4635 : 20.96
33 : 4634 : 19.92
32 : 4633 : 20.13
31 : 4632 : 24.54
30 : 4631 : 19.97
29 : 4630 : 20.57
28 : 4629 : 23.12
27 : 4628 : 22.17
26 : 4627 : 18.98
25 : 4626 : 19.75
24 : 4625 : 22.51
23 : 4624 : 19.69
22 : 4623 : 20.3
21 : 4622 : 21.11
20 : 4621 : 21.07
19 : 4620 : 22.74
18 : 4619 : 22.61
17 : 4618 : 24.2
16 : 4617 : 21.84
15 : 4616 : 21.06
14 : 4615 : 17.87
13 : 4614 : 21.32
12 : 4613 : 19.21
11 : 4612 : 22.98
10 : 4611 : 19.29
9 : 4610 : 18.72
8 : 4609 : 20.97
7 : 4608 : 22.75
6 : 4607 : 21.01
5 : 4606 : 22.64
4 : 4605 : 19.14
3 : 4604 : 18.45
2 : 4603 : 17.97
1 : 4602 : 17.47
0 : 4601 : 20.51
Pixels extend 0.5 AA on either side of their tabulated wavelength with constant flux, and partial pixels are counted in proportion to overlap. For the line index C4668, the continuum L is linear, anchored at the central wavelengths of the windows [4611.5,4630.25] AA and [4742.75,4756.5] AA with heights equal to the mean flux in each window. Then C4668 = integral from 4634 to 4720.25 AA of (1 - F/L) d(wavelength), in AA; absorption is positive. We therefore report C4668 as 6.1 AA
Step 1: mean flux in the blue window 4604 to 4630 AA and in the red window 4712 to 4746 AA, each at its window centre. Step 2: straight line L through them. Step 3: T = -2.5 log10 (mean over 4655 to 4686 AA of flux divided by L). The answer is 0.08 mag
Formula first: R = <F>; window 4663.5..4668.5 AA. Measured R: 18.5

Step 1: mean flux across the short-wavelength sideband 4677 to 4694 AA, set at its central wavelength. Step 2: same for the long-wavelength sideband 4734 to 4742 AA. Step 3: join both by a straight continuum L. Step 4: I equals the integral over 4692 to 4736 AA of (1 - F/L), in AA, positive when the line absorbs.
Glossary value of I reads 1.0 AA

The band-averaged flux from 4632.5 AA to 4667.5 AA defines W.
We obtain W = 19.7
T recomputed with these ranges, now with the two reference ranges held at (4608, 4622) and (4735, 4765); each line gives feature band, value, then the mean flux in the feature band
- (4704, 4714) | 0.07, 19.6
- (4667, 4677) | 0.10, 19.1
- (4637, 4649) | 0.10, 19.3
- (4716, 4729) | 0.01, 20.6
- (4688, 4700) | 0.05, 20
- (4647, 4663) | 0.05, 20.1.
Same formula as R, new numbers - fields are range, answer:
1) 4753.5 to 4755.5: 20.1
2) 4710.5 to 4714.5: 18.5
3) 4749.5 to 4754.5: 20.1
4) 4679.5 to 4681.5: 19.8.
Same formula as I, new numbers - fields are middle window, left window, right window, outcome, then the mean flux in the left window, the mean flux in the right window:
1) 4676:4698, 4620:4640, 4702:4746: 0.98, 20.7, 20.4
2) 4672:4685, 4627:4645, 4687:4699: 0.58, 20.5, 19.9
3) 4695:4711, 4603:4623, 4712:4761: 0.94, 20.9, 20.6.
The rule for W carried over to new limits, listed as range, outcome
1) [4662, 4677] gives 19.1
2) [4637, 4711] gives 19.5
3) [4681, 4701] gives 19.4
